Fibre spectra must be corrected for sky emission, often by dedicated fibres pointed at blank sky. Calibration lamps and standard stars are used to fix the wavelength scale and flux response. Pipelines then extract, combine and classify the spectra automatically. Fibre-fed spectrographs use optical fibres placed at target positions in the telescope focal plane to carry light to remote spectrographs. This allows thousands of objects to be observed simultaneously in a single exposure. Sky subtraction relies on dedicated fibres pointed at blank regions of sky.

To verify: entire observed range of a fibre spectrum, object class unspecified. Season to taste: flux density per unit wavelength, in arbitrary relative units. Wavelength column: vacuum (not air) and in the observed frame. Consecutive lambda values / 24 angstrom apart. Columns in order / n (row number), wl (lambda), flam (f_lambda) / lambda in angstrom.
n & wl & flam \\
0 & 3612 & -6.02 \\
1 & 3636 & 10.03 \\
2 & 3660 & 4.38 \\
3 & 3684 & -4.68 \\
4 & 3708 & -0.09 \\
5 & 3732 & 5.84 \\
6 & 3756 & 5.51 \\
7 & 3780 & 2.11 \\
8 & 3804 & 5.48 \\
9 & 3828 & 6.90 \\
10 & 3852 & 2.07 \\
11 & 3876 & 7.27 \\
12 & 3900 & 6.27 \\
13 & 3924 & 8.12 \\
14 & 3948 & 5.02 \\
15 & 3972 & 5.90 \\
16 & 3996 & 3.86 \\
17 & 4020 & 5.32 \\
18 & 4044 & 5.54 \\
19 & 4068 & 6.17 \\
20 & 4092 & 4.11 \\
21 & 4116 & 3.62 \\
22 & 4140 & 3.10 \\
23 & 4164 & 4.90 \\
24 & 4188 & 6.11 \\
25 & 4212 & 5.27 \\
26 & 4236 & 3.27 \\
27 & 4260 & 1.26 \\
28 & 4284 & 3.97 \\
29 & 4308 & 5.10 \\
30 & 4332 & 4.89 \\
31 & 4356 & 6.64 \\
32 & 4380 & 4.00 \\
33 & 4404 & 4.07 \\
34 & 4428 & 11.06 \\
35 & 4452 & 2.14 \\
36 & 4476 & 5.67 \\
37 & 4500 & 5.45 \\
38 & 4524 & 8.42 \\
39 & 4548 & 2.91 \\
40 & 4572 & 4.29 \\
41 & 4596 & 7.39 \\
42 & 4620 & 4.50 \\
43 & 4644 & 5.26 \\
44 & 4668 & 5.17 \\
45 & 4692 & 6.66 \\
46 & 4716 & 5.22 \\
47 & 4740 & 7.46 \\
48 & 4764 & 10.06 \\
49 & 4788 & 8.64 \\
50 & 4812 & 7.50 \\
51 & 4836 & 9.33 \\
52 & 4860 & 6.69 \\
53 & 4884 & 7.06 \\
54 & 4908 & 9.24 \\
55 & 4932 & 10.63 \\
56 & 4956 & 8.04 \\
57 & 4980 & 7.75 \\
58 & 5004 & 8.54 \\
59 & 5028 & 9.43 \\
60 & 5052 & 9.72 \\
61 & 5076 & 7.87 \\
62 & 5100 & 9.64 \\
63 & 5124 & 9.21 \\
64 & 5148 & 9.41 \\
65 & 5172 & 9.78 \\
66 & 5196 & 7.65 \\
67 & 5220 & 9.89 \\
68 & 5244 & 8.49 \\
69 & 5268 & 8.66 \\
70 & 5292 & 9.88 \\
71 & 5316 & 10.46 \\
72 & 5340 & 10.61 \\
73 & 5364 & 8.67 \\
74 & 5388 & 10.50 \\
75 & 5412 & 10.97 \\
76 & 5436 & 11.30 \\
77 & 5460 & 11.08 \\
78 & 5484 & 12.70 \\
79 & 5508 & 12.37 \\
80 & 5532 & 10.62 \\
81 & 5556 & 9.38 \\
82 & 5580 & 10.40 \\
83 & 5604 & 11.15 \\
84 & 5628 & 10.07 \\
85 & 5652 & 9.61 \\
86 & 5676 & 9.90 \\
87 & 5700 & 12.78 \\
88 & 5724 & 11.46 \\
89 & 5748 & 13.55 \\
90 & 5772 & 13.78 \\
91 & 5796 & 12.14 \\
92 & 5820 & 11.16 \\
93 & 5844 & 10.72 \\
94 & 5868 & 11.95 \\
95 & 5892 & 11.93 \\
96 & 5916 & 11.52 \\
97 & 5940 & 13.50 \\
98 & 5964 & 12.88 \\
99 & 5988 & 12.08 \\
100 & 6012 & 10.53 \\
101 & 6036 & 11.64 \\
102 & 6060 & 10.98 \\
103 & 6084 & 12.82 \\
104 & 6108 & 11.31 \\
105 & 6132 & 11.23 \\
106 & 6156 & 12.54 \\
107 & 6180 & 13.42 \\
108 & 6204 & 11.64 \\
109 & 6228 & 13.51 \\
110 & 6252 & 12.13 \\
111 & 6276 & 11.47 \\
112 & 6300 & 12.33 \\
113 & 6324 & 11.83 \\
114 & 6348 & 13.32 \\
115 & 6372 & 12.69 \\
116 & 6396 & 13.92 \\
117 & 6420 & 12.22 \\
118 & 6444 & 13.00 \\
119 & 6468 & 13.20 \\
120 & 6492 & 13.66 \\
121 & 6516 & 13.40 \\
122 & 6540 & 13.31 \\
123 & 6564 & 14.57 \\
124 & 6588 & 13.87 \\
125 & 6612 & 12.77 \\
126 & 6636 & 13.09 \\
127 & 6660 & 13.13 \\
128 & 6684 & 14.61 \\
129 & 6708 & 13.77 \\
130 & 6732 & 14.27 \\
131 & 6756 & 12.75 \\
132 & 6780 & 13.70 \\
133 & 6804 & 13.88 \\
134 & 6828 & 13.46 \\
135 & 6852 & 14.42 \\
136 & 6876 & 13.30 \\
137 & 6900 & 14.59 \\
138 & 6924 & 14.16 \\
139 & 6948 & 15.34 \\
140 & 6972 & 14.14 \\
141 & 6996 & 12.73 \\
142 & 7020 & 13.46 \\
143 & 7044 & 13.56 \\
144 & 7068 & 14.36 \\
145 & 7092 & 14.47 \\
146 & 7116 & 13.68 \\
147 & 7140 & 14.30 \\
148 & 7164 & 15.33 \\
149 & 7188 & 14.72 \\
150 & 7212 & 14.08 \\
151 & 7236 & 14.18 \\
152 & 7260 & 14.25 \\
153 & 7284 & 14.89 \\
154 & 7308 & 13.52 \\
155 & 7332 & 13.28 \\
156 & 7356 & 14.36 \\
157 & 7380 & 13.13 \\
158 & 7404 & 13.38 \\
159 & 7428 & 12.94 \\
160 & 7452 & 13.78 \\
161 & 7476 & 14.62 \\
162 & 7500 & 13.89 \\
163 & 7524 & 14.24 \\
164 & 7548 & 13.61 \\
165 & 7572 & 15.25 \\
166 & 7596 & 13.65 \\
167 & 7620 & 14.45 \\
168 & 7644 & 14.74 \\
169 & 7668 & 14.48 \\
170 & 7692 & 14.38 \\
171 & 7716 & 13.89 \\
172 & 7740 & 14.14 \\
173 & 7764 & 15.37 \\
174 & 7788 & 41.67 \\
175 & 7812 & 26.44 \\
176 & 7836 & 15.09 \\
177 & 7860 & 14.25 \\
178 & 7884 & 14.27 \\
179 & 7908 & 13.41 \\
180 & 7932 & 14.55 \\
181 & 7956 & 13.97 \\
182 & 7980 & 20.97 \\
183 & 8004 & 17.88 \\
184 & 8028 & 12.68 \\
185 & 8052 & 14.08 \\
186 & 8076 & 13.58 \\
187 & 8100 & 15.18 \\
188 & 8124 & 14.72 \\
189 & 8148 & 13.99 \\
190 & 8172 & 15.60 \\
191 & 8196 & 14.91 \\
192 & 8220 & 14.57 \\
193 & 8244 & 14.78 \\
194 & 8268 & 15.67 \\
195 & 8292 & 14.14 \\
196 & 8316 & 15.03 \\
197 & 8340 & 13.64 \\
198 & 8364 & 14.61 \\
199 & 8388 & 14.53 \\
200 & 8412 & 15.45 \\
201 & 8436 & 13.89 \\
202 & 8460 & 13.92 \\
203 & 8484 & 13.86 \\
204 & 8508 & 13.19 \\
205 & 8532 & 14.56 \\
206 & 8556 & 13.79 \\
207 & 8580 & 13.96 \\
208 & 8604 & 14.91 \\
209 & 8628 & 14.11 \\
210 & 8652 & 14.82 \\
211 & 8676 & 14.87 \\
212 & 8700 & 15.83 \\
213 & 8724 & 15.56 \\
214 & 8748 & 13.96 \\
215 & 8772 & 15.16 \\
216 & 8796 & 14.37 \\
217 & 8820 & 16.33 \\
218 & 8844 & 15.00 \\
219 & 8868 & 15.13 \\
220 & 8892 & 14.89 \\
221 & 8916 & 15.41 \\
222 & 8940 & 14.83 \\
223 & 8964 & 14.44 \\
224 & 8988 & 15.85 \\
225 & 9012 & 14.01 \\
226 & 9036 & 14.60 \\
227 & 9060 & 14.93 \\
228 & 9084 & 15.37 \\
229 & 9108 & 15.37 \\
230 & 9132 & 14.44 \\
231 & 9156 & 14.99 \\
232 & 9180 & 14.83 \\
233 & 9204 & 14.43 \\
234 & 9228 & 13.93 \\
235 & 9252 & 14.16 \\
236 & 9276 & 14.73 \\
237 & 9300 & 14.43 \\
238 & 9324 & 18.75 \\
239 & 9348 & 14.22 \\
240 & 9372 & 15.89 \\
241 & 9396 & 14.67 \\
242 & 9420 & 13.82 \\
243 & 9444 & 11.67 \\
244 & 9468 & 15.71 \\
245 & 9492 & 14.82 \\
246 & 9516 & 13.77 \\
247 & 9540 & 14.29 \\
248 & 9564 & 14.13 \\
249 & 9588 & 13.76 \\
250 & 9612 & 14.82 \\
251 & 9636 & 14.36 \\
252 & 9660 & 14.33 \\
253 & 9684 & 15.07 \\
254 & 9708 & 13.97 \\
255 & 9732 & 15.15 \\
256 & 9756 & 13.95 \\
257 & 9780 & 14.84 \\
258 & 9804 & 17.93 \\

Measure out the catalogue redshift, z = 0.187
